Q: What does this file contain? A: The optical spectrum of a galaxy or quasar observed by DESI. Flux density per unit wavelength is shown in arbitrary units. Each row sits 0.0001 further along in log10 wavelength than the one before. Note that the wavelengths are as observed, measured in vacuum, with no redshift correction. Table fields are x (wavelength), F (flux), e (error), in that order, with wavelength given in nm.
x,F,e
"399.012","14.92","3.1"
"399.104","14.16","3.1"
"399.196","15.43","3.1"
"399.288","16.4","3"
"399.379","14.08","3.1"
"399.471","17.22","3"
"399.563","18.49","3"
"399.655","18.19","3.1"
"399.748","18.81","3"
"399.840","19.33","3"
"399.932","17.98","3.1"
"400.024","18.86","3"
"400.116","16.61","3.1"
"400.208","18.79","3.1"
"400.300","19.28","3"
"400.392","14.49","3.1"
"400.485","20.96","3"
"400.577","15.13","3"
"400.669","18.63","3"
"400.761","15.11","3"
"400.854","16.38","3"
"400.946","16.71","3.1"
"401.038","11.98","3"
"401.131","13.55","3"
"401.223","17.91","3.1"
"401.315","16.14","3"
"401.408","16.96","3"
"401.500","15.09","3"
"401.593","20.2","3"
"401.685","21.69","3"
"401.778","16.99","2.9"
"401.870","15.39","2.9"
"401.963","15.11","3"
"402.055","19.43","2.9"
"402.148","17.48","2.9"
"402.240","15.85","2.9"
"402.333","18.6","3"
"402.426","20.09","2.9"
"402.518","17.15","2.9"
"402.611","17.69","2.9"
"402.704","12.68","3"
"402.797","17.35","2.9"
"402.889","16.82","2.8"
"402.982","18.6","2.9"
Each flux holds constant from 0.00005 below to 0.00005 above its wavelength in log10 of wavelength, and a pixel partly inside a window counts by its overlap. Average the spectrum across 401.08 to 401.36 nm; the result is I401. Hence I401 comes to 15.8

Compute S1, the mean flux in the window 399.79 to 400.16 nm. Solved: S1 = 18.2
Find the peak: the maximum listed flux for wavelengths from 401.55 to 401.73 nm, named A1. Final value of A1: 21.69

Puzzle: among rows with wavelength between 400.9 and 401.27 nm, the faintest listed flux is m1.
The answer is 11.98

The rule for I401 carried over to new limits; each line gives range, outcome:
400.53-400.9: 16.3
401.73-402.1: 16.7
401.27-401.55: 16.1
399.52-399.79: 18.4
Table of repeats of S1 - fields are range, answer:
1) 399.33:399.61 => 16.7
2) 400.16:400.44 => 17.5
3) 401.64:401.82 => 19.3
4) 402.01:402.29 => 17.6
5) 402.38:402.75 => 16.9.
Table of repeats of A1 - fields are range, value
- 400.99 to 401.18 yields 13.55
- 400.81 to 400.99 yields 16.71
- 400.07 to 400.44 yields 19.28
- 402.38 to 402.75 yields 20.09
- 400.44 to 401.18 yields 20.96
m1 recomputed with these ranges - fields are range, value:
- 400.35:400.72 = 14.49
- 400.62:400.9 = 15.11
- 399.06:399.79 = 14.08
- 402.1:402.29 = 15.85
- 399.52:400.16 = 16.61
